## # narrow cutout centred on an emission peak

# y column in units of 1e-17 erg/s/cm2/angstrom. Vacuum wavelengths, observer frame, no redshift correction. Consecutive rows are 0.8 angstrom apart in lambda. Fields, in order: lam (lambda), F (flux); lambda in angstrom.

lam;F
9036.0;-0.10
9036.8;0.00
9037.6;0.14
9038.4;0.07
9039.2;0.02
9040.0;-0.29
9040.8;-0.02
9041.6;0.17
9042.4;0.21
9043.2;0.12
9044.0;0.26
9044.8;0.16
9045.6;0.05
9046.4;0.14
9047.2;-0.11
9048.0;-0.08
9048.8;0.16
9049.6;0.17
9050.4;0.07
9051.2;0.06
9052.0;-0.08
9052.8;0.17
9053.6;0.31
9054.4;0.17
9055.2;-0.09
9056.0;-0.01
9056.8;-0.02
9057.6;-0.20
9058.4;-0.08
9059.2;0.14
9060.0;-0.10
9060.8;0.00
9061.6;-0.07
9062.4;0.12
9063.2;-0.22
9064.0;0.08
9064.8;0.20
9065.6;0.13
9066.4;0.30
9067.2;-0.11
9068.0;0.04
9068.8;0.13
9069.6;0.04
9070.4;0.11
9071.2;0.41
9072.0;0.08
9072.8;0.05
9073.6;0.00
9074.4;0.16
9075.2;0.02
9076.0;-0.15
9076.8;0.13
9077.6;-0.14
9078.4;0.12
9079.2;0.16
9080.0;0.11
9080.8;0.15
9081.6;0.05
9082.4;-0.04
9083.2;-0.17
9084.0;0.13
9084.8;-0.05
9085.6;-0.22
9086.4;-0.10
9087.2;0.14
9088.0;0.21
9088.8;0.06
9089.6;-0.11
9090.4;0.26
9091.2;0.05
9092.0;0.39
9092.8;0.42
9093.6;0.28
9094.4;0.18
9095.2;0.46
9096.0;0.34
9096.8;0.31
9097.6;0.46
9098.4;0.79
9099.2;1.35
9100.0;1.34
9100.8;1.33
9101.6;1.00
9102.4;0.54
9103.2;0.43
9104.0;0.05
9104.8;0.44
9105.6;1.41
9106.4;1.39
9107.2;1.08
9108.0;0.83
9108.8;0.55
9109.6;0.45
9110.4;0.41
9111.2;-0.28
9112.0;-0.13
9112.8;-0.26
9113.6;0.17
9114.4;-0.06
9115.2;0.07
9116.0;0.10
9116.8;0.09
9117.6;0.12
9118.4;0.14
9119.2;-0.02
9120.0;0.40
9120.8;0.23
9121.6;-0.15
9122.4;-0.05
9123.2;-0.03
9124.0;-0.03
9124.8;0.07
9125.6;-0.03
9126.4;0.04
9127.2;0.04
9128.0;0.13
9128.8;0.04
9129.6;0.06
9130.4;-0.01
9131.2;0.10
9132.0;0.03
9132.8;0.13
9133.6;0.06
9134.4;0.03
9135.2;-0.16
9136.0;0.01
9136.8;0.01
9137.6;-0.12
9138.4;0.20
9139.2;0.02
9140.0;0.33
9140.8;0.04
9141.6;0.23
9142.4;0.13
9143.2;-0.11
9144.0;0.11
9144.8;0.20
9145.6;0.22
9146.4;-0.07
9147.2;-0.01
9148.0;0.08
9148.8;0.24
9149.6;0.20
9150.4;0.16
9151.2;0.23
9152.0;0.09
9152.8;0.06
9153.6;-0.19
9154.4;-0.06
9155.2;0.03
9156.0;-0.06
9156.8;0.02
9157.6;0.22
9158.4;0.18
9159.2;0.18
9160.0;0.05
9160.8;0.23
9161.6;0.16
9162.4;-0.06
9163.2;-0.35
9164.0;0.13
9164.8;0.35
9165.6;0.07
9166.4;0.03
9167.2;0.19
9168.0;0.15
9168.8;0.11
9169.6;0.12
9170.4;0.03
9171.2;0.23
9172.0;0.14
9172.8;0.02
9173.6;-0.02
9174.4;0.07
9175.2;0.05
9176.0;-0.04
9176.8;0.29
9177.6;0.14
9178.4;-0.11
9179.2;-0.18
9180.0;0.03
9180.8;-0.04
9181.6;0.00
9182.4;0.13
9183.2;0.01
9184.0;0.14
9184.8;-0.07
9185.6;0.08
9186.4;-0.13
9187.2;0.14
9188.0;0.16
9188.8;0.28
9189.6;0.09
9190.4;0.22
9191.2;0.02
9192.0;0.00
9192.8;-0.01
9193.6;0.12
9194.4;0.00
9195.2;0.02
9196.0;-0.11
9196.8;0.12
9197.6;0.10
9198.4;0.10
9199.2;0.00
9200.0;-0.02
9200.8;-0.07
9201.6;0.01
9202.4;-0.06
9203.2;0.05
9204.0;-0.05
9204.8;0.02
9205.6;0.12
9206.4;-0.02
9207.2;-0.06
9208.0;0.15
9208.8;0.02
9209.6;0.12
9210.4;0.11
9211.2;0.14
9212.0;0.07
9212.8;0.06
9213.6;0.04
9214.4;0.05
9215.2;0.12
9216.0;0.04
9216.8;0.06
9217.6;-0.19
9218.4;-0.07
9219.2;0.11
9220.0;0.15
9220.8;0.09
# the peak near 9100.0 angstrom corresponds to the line [O II] 3727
